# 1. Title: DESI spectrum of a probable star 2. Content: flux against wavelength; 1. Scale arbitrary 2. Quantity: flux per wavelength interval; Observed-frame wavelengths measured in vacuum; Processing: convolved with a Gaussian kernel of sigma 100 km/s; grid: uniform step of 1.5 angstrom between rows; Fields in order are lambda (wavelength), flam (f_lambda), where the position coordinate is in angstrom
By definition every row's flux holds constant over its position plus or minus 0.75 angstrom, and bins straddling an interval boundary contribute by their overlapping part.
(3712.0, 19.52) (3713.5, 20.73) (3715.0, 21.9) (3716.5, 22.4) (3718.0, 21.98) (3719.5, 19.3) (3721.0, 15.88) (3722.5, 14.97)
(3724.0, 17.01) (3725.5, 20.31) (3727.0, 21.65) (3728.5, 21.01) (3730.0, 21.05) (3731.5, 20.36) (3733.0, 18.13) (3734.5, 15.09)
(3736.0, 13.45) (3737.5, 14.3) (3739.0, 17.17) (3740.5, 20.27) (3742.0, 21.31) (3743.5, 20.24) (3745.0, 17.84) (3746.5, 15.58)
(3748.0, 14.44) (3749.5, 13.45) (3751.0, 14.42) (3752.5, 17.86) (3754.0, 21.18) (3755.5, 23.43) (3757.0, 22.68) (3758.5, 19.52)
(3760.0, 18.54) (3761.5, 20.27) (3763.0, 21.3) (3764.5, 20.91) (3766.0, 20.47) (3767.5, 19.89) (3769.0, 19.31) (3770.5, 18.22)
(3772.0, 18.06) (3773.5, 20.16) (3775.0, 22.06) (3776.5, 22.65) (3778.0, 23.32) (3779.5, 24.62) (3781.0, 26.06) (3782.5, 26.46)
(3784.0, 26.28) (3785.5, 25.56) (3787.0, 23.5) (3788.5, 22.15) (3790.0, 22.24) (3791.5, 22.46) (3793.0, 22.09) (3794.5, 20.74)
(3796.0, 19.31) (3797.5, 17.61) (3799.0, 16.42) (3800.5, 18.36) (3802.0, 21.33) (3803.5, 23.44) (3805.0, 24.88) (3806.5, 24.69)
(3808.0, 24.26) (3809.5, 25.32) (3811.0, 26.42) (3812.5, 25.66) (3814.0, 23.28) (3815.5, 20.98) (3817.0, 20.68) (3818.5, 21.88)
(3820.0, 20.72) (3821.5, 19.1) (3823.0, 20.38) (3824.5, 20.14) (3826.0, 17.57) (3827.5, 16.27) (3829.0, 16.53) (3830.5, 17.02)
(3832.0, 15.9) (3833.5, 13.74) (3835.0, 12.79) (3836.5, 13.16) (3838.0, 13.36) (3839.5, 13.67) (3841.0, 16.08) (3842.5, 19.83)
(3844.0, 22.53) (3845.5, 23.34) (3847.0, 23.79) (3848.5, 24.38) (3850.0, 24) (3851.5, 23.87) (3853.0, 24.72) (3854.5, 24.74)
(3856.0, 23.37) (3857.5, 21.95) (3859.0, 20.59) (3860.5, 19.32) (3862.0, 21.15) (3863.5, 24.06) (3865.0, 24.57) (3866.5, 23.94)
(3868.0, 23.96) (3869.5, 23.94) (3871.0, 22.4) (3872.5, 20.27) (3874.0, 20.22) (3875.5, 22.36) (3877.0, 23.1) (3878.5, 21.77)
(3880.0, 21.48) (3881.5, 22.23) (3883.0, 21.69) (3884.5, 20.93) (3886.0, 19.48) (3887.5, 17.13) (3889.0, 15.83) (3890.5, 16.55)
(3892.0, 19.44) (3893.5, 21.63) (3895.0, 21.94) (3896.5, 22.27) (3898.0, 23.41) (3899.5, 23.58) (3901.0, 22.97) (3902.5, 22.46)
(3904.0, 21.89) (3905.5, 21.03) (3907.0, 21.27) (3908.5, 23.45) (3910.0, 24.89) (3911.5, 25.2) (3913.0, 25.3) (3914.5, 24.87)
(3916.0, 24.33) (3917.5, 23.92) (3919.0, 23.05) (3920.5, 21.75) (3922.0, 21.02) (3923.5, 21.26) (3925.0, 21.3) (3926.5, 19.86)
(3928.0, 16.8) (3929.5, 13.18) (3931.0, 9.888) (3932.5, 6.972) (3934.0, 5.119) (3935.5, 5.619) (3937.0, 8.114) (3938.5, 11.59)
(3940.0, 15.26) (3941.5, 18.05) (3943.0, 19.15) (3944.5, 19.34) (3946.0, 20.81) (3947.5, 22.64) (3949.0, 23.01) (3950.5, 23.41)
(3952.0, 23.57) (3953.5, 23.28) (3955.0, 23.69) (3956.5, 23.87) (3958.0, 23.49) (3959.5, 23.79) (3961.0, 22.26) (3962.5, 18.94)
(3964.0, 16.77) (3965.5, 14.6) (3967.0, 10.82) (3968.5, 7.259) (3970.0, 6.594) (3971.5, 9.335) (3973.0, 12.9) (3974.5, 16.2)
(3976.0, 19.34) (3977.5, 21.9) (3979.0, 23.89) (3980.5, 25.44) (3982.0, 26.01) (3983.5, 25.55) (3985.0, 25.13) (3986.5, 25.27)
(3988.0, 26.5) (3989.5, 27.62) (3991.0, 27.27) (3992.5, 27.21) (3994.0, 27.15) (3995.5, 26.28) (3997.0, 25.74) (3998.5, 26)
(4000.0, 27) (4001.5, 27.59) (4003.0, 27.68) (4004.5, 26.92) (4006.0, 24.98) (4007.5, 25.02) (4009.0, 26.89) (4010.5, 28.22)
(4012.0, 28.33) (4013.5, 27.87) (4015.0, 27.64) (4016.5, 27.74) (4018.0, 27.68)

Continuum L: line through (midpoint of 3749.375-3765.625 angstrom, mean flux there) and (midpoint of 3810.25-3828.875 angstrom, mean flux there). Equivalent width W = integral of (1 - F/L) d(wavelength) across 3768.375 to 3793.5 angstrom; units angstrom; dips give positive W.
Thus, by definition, -3.1 angstrom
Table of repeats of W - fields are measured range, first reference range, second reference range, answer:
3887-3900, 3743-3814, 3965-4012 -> 1.07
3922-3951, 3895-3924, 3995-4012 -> 9.83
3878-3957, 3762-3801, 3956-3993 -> 3.07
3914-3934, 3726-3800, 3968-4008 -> 3.28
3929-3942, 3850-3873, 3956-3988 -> 6.48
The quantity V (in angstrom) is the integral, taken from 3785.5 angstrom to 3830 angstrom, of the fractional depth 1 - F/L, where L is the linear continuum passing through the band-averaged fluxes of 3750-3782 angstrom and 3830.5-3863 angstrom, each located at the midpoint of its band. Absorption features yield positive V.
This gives -2.5 angstrom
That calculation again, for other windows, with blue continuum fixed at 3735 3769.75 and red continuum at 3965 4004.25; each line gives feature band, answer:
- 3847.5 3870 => -3.5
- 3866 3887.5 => -1.5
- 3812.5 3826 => -1.0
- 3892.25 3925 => -3.2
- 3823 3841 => 3.7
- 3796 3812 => -2.4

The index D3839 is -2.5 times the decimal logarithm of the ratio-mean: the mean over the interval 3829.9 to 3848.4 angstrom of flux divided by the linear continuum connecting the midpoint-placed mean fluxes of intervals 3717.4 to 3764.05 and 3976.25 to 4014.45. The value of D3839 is 0.23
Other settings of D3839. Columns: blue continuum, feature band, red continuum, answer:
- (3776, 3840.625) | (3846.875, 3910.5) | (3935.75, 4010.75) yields -0.050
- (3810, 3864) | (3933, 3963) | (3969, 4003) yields 0.195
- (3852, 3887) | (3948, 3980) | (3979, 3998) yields 0.334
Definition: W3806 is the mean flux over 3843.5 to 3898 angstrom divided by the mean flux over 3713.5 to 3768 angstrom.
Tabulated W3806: 1.16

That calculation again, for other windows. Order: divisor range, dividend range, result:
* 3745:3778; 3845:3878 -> 1.19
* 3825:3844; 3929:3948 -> 0.85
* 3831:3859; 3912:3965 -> 0.96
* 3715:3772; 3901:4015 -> 1.12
